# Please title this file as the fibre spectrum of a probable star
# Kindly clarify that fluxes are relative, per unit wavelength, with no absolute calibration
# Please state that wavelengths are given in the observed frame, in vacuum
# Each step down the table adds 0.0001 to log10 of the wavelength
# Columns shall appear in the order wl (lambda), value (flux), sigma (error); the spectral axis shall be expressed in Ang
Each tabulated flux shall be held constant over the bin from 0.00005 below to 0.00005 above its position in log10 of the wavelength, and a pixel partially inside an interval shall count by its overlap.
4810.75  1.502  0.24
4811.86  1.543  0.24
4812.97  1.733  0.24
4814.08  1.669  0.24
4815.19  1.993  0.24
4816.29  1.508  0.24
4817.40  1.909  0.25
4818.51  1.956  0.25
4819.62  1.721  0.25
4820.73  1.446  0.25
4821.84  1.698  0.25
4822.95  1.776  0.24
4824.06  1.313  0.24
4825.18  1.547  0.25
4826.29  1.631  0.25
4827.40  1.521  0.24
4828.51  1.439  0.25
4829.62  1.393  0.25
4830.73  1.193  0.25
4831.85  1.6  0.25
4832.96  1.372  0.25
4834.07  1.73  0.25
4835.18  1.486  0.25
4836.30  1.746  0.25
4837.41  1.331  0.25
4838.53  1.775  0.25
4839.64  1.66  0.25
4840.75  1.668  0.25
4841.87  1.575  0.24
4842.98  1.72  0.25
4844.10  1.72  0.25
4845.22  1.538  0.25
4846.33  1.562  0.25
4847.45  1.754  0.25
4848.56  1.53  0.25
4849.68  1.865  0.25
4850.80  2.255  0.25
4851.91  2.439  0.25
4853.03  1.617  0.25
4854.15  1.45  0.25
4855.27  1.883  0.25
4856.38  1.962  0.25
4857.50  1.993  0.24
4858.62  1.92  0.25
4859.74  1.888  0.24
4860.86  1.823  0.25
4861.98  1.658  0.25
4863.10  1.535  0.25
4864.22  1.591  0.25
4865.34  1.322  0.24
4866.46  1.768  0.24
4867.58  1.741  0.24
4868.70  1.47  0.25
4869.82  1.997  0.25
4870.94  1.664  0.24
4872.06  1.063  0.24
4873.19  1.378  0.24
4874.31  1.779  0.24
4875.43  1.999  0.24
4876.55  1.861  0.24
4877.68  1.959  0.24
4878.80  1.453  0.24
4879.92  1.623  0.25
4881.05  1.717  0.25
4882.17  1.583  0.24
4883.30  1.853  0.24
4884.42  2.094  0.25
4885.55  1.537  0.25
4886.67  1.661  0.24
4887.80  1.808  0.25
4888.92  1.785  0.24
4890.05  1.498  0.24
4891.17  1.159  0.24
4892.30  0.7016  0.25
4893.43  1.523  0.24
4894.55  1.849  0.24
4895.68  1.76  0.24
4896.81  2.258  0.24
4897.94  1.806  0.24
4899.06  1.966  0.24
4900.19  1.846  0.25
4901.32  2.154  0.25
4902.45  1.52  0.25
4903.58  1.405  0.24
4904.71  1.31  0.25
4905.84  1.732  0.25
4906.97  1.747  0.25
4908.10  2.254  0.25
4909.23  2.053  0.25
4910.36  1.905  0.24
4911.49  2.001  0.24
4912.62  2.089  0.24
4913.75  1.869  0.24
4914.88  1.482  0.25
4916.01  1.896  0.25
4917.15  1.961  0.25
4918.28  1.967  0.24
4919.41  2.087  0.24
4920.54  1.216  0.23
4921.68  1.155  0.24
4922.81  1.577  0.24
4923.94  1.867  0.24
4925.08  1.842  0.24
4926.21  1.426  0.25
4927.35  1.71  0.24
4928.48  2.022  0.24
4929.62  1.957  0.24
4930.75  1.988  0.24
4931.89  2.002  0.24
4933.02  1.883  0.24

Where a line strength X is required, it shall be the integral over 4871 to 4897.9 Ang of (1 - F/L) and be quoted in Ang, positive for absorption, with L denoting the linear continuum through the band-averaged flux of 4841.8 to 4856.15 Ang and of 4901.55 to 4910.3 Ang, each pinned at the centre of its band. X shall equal 1.6 Ang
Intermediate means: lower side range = 1.77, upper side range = 1.74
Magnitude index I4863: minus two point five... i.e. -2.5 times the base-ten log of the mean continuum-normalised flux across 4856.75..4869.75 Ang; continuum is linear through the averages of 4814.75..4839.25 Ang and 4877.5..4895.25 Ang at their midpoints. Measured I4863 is -0.075 mag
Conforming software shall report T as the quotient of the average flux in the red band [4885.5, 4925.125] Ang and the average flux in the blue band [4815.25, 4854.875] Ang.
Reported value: 1.05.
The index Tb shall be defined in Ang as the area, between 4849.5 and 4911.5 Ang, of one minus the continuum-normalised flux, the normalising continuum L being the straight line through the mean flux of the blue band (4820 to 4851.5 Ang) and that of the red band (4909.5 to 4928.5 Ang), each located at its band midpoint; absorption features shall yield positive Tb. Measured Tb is -1.7 Ang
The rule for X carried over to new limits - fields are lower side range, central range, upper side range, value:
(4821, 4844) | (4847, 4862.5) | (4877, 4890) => -2.2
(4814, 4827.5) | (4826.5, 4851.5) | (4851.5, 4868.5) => 1.4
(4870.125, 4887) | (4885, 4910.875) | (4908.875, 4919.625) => 1.6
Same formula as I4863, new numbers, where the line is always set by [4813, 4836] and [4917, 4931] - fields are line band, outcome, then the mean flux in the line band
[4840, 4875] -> -0.044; 1.71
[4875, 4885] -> -0.069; 1.79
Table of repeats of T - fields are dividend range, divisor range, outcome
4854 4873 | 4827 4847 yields 1.08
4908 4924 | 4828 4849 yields 1.16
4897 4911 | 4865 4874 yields 1.17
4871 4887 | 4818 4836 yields 1.08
